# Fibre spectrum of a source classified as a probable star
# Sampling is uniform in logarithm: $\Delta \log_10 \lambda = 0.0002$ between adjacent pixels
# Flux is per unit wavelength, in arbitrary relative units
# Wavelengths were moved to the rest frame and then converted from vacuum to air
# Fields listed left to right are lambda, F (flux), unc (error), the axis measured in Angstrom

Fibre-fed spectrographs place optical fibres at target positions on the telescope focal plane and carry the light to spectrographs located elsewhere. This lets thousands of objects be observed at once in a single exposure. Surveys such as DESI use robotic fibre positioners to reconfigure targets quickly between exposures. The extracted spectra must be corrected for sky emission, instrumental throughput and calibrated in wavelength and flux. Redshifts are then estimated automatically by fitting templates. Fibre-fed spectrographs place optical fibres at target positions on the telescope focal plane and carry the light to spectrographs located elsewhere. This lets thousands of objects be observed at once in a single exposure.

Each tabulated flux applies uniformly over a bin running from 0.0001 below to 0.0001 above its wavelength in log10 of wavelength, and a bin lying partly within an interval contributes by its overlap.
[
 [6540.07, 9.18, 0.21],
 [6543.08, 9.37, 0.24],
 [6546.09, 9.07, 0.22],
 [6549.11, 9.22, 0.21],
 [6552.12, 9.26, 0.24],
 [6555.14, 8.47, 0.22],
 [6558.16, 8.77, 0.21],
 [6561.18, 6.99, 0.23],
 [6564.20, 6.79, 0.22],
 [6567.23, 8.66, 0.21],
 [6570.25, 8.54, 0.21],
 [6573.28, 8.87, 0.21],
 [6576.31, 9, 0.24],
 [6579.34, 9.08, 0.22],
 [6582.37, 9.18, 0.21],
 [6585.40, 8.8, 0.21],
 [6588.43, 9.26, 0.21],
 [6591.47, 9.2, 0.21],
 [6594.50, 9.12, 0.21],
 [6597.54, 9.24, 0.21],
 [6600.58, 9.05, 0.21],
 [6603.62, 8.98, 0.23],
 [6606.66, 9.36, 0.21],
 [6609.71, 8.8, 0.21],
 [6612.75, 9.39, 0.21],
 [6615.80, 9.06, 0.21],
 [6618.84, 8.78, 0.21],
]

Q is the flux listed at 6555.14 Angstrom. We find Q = 8.47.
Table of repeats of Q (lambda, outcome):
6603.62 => 8.98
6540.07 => 9.18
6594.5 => 9.12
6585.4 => 8.8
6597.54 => 9.24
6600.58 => 9.05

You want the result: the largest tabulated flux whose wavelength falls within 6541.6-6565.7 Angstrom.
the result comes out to 9.37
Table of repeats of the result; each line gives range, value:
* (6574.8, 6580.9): 9.08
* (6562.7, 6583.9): 9.18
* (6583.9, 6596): 9.26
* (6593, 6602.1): 9.24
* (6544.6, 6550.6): 9.22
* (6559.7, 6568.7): 8.66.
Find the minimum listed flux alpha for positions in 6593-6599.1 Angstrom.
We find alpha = 9.12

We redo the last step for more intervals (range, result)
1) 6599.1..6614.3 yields 8.8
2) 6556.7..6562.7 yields 6.99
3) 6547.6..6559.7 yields 8.47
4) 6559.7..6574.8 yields 6.79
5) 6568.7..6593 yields 8.54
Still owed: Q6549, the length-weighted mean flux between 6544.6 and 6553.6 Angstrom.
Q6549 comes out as 9.19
